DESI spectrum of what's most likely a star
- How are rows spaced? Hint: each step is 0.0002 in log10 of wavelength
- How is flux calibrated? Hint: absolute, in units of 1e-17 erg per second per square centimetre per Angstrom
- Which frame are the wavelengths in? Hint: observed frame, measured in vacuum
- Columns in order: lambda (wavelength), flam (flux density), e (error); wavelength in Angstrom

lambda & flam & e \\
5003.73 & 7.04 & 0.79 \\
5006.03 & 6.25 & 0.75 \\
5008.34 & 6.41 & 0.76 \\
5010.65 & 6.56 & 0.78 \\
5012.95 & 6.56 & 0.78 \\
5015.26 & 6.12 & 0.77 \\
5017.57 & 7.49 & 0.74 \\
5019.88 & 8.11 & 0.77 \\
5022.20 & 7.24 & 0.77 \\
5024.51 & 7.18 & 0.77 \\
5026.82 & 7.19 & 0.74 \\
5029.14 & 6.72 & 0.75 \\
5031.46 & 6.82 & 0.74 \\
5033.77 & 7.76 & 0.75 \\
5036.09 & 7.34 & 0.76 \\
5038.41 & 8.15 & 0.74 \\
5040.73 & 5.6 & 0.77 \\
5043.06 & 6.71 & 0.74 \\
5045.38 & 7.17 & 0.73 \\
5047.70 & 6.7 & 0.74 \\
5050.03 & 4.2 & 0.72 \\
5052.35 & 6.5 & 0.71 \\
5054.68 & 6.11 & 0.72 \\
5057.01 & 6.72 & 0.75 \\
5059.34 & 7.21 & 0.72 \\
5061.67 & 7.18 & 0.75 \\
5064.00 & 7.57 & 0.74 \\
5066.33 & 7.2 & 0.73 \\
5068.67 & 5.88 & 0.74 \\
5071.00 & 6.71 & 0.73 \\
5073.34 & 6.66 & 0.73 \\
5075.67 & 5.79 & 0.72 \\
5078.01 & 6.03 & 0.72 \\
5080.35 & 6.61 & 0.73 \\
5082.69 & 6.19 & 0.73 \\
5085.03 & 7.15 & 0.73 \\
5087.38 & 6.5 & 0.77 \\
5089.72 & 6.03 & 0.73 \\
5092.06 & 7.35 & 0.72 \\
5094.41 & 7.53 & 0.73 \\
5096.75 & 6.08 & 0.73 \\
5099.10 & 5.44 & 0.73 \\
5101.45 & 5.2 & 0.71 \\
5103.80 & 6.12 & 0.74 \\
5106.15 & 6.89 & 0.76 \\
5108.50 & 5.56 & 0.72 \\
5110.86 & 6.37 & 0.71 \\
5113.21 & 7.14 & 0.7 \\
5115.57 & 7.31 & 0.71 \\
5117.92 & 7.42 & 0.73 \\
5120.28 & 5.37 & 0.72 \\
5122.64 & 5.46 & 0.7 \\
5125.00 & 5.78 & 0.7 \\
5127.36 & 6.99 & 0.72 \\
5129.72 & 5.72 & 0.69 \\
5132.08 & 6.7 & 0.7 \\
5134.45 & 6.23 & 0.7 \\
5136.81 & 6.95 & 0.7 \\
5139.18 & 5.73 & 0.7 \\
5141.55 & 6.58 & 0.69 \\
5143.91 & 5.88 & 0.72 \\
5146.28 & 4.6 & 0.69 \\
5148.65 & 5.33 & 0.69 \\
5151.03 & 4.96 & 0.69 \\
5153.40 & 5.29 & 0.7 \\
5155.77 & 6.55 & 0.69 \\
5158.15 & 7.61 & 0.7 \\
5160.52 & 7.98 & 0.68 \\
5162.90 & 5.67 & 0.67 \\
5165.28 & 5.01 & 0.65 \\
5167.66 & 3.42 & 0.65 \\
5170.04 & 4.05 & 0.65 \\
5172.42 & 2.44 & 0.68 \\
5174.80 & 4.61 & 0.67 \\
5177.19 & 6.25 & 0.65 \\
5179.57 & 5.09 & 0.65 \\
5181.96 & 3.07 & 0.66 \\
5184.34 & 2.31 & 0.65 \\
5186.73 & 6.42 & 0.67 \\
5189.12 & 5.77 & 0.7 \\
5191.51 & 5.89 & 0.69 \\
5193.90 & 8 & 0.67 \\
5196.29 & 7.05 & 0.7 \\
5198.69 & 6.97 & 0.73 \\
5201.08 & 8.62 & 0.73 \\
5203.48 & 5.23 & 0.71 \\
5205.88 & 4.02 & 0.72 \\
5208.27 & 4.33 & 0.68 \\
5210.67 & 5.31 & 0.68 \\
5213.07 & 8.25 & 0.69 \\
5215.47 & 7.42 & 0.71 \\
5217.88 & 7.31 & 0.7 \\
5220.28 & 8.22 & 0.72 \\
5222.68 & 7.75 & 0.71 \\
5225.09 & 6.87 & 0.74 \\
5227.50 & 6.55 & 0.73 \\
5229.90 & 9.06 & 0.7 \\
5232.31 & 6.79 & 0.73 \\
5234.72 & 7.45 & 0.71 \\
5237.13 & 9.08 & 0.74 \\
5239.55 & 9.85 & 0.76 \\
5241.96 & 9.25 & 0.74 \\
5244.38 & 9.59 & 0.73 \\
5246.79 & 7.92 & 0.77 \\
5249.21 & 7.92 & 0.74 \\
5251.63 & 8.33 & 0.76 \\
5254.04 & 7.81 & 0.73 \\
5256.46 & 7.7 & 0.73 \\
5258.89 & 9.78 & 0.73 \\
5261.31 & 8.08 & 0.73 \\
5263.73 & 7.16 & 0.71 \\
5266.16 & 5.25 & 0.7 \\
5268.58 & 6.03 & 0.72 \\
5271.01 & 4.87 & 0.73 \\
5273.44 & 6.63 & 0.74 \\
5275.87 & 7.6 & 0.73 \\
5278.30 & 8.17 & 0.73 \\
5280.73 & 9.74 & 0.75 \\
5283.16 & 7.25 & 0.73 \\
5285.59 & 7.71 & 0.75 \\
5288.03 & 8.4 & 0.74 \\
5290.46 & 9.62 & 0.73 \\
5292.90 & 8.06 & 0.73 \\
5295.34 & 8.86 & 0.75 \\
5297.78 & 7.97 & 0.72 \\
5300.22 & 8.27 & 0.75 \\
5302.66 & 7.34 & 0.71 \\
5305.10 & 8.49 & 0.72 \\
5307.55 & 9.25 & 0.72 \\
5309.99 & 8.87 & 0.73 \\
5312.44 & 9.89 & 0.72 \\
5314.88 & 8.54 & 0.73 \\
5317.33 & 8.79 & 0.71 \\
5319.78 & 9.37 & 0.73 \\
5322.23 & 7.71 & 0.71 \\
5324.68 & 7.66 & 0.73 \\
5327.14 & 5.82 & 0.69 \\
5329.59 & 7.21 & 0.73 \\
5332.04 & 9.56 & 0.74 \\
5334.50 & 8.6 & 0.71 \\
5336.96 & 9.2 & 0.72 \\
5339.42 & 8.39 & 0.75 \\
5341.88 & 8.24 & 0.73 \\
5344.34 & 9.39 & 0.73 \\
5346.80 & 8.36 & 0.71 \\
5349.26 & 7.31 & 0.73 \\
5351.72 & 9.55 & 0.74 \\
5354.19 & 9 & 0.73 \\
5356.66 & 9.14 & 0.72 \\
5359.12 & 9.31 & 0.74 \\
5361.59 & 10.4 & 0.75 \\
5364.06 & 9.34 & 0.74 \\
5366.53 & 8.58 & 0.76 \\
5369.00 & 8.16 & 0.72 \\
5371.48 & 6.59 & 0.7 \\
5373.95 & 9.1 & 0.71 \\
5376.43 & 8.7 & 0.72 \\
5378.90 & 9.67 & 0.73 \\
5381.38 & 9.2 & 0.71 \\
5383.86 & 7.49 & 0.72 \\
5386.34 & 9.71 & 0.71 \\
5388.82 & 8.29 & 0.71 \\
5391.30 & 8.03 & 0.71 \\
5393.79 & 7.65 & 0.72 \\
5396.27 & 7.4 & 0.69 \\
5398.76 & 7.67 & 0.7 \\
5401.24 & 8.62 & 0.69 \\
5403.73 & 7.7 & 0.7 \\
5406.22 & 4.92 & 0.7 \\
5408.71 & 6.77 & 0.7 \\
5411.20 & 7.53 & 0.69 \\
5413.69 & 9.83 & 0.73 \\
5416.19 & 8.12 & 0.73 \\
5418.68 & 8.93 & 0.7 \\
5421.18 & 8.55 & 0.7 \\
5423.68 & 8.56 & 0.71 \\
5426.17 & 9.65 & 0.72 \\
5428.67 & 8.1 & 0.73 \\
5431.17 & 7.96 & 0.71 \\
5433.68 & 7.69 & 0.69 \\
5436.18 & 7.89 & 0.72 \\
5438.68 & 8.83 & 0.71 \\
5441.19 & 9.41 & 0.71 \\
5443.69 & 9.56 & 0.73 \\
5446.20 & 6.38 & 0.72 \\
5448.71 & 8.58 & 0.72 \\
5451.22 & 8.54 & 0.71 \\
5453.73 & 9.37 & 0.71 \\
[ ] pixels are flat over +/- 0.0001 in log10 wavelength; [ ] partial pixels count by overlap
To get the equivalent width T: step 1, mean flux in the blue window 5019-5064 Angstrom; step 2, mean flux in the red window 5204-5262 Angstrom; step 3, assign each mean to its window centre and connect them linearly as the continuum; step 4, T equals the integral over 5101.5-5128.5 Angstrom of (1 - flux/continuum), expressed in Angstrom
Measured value 3.1 Angstrom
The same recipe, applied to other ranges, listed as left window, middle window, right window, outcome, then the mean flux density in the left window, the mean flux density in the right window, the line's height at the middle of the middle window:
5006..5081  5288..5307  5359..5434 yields -1.3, 6.75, 8.32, 7.88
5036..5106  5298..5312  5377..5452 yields -1.5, 6.51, 8.24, 7.69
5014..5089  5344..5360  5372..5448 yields -1.6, 6.76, 8.25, 8.01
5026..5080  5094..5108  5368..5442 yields 1.6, 6.69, 8.22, 6.9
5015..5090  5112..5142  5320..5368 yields 3.4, 6.76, 8.58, 7.22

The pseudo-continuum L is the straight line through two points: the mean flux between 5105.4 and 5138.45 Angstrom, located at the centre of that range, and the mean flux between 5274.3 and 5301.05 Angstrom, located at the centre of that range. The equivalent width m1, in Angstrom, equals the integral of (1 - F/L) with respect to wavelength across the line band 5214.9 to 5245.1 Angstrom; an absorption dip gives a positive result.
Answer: -1.7 Angstrom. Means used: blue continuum 6.4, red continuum 8.31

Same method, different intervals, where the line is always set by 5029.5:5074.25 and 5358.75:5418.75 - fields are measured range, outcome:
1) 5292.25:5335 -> -2.21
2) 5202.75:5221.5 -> 2.99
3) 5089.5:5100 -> 0.58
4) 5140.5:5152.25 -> 2.81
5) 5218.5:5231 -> -0.21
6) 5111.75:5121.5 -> 0.34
